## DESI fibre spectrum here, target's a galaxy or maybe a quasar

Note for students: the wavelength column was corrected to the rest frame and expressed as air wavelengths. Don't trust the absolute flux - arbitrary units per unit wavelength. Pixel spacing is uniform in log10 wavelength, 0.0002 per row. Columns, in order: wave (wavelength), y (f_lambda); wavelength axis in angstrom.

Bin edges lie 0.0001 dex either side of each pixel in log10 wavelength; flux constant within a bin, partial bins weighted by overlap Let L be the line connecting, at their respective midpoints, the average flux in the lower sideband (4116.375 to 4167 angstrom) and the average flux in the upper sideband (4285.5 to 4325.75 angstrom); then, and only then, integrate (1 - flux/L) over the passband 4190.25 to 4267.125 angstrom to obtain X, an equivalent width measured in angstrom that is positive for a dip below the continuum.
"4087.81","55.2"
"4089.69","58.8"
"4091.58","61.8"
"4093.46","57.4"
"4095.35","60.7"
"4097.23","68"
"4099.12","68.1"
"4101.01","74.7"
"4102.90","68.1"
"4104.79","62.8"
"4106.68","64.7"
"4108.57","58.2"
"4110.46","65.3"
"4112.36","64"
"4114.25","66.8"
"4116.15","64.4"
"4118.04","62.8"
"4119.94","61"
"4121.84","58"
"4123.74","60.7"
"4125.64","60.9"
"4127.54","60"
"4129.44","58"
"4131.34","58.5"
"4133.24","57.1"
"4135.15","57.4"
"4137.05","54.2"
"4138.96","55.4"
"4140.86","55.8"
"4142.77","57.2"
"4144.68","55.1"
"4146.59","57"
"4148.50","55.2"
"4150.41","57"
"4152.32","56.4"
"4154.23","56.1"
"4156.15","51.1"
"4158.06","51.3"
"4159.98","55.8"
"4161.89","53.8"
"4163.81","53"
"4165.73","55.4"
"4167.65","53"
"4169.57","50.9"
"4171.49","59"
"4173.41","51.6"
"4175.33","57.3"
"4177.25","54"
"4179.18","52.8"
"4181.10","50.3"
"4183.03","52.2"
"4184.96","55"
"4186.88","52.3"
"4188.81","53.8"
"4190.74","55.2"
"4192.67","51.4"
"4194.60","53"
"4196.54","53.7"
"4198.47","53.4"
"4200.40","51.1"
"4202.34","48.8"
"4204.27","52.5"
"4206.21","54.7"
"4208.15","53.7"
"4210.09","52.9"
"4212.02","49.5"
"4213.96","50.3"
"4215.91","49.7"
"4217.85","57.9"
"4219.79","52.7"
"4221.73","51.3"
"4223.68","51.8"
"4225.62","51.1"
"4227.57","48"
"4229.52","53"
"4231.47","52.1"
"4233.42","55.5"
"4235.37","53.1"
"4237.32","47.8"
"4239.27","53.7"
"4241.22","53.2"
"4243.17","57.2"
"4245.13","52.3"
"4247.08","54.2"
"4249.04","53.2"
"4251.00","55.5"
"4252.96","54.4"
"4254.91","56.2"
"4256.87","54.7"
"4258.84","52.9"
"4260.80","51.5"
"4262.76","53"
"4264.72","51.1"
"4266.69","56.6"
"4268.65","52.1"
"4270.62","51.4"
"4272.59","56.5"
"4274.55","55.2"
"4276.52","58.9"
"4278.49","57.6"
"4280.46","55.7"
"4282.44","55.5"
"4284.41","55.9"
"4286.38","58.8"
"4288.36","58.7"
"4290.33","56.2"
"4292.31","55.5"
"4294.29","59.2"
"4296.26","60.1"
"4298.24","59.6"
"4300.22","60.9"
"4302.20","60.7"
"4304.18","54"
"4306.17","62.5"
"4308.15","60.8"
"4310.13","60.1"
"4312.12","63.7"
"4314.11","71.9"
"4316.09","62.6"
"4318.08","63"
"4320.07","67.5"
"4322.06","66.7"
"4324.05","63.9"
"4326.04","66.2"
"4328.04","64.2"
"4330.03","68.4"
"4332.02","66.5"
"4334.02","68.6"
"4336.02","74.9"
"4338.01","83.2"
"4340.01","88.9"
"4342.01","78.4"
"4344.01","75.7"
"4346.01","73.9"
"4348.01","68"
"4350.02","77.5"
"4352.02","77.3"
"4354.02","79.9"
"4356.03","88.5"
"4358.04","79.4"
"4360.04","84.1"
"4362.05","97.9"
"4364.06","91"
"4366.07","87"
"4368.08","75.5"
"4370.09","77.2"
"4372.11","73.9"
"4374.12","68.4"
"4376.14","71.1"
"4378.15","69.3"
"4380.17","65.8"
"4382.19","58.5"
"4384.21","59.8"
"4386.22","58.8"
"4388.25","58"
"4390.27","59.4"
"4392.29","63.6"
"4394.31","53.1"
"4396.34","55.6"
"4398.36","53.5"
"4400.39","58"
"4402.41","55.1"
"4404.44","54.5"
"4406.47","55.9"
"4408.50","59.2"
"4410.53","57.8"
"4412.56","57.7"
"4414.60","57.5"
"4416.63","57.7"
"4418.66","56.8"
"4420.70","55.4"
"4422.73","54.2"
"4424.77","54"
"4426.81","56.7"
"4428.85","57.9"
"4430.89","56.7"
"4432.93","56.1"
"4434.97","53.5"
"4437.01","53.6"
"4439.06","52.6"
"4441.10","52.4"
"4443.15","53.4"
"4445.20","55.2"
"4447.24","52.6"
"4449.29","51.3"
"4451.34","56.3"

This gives 8.3 angstrom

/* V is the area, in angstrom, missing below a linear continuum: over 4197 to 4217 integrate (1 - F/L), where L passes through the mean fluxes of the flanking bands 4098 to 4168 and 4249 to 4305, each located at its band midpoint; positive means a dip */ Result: 2.0 angstrom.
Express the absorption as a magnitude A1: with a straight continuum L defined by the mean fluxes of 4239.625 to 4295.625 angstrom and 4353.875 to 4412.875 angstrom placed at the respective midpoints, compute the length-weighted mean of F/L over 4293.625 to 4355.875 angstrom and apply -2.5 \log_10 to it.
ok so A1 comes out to -0.12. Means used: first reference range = 55.1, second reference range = 67.5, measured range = 68.4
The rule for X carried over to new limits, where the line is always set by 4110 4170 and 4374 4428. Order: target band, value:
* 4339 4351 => -3.86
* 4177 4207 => 2.56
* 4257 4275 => 1.43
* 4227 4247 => 1.76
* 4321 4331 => -1.32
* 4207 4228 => 2.15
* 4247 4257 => 0.55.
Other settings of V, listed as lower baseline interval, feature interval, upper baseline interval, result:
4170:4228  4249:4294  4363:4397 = 2.7 angstrom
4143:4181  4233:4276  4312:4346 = 6.5 angstrom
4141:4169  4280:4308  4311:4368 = 4.7 angstrom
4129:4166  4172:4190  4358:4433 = 1.0 angstrom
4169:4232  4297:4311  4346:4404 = 0.7 angstrom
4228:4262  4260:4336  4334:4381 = 6.1 angstrom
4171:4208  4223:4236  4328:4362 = 1.6 angstrom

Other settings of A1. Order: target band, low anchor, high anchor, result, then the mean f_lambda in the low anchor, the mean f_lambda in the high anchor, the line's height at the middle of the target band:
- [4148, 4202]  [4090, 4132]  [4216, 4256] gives 0.08 mag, 62.9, 53.2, 57.9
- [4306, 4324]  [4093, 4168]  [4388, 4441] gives -0.13 mag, 59.3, 56.2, 57.3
